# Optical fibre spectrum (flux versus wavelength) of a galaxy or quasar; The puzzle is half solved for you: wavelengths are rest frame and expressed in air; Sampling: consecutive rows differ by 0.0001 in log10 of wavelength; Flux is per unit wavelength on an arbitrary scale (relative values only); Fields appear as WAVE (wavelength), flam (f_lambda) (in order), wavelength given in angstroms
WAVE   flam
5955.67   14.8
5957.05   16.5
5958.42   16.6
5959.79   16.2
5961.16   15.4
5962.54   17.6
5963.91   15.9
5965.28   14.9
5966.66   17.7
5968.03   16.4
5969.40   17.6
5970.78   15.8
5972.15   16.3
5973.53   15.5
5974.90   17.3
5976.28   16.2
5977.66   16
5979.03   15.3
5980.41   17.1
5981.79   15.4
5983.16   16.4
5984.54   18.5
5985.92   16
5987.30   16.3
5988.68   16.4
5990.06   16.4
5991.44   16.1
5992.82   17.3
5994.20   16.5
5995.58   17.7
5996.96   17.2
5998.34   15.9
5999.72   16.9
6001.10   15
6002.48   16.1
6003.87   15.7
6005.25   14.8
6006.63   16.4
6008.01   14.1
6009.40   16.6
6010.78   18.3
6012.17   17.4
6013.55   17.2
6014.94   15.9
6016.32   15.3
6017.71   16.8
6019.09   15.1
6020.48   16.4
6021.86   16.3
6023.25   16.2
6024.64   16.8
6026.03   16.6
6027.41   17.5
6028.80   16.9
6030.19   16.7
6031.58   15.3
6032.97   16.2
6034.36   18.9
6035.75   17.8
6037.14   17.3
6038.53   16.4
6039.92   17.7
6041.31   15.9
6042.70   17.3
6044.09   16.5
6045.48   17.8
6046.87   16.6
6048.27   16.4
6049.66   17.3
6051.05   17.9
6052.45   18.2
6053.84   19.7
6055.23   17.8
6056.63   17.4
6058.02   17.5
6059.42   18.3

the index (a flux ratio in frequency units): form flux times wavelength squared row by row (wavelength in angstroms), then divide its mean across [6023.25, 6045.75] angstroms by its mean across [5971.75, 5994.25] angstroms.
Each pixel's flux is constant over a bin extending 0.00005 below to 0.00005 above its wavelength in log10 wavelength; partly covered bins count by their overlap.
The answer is 1.05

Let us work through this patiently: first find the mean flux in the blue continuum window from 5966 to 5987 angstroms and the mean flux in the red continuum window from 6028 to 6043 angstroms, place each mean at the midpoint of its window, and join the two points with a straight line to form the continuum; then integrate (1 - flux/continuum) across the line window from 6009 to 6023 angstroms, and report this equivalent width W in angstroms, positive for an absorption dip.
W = 0.2 angstroms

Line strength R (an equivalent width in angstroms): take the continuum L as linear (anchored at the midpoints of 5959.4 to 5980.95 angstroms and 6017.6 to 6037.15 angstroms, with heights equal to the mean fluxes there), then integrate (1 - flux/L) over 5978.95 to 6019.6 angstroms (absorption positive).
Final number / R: 0.4 angstroms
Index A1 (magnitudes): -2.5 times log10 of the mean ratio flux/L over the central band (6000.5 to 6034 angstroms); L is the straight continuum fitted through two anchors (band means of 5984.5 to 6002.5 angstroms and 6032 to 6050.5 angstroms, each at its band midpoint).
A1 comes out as 0.036 mag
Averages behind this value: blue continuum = 16.5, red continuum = 17.1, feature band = 16.3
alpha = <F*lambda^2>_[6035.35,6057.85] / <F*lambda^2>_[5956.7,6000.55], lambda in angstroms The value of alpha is 1.08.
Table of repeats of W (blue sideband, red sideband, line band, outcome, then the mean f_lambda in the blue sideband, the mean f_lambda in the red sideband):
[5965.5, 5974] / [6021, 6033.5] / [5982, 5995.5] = -0.1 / 16.5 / 16.5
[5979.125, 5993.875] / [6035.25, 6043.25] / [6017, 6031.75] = 0.4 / 16.5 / 17.1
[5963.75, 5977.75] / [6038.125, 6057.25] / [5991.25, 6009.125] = 0.6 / 16.4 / 17.4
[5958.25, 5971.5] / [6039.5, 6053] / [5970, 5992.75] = 0.3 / 16.4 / 17.1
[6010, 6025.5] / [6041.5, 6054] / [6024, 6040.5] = -0.1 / 16.5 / 17.4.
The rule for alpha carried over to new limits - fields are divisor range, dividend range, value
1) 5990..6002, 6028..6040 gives 1.04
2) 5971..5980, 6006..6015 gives 1.04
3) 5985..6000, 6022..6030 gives 1.02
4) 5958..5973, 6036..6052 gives 1.07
